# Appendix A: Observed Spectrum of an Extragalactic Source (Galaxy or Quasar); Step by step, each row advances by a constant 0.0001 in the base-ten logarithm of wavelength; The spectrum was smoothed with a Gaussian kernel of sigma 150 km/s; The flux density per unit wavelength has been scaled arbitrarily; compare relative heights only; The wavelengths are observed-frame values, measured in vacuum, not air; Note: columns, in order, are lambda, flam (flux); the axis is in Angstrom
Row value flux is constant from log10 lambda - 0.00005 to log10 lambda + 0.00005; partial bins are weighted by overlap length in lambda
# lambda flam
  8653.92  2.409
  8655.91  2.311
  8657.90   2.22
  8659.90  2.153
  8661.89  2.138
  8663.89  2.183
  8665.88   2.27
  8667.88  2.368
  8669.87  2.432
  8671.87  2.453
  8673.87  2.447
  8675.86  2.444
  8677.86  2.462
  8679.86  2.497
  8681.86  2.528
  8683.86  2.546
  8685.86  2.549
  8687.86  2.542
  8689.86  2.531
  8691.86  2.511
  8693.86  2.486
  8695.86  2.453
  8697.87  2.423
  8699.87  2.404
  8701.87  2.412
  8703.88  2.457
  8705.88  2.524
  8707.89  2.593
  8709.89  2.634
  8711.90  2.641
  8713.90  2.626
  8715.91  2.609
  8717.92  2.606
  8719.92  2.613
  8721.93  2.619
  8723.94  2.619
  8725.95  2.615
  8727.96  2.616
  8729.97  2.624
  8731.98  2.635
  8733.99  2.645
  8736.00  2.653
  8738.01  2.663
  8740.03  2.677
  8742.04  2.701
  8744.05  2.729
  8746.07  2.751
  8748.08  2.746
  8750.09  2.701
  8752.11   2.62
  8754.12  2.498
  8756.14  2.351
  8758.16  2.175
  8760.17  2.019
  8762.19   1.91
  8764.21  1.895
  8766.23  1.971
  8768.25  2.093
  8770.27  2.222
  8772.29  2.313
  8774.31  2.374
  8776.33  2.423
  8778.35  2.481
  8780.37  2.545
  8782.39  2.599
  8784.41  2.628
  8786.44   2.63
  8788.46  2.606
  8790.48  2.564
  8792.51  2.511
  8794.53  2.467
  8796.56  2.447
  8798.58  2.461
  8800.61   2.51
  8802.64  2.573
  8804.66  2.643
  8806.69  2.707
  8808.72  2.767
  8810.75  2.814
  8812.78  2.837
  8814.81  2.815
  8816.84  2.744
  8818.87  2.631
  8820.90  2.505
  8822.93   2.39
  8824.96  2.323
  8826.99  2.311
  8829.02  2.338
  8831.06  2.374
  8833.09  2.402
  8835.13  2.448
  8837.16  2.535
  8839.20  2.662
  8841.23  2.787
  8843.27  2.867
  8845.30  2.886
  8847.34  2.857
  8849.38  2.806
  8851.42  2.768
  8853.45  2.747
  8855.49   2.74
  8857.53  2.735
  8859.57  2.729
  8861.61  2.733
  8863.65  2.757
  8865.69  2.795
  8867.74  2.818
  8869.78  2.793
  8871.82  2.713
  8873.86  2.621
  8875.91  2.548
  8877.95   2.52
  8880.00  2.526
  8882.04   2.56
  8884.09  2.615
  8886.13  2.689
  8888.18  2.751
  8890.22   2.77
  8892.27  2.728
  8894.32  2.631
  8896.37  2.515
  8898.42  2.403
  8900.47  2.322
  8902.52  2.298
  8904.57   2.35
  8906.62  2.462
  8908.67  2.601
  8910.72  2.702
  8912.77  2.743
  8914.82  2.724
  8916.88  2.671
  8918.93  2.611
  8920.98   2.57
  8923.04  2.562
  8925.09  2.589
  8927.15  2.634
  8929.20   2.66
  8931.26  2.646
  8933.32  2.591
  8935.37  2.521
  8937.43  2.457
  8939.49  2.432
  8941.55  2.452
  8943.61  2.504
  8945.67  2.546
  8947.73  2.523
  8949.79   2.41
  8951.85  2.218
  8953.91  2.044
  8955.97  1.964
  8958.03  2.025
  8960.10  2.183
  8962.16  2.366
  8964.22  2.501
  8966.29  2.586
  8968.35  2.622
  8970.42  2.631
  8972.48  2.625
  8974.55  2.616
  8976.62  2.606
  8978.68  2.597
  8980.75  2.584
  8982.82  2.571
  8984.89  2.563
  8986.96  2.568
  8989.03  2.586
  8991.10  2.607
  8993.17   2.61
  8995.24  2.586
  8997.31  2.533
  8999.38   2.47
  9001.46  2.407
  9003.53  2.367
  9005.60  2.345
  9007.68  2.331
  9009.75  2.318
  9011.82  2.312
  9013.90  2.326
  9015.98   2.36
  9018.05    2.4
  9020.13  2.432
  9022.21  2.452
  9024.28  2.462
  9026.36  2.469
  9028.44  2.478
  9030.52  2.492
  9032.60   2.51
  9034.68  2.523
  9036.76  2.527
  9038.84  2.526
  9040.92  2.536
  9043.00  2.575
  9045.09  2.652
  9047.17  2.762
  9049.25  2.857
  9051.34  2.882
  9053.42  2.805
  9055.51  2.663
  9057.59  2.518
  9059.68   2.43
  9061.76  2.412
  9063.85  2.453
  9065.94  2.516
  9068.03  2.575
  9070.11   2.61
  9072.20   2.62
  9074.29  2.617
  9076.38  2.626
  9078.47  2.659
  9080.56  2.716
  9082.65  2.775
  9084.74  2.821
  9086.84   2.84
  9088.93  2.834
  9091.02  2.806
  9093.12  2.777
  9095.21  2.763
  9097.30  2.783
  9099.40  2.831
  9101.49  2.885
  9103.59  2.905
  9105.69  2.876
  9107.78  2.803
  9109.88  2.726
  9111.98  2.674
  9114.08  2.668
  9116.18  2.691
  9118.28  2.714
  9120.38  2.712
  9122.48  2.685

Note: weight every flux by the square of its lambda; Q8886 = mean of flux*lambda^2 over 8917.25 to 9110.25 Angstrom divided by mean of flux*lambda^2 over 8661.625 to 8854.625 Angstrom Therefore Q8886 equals 1.07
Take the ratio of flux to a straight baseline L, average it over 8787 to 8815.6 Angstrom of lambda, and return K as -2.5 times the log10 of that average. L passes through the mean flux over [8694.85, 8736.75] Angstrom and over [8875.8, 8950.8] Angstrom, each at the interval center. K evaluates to -0.022 mag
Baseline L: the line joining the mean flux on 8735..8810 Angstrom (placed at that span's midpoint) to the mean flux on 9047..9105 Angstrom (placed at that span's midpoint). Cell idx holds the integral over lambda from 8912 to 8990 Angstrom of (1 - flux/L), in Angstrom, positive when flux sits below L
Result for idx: 3.1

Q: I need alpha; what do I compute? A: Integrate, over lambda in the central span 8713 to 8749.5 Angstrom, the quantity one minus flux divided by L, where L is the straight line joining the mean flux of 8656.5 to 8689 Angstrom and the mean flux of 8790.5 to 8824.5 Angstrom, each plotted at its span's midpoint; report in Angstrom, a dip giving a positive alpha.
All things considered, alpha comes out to -2.5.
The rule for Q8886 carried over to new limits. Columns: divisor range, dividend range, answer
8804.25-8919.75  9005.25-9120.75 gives 1.04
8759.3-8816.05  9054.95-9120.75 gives 1.17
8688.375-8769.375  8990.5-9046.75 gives 1.05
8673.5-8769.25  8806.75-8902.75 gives 1.09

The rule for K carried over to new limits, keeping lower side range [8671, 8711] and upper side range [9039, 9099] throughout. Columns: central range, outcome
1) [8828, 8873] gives -0.051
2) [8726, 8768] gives 0.020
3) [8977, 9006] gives 0.043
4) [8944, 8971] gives 0.117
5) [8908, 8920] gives -0.032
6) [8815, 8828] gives 0.022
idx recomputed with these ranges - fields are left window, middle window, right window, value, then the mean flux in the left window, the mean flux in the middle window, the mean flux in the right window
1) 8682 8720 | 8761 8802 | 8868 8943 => 2.74 Angstrom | 2.53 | 2.38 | 2.58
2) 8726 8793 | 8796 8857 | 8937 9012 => -3.93 Angstrom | 2.47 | 2.63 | 2.45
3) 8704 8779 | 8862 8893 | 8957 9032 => -2.50 Angstrom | 2.49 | 2.68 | 2.47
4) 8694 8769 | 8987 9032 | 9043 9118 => 3.67 Angstrom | 2.5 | 2.45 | 2.71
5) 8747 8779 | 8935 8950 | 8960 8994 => 0.23 Angstrom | 2.3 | 2.48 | 2.56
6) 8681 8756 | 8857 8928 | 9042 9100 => 0.35 Angstrom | 2.59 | 2.62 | 2.68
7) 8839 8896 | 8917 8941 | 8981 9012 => 0.33 Angstrom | 2.72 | 2.57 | 2.49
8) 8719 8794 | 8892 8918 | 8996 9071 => -0.49 Angstrom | 2.49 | 2.54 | 2.51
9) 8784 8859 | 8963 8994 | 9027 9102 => 0.61 Angstrom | 2.62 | 2.59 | 2.65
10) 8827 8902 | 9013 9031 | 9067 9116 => 1.90 Angstrom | 2.65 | 2.43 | 2.75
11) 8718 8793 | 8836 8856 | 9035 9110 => -1.71 Angstrom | 2.49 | 2.76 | 2.69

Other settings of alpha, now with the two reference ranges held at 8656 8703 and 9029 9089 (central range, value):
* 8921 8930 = -0.2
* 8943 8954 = 0.7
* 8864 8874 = -1.0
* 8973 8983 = -0.1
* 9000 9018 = 1.7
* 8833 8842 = -0.3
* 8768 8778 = 0.6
